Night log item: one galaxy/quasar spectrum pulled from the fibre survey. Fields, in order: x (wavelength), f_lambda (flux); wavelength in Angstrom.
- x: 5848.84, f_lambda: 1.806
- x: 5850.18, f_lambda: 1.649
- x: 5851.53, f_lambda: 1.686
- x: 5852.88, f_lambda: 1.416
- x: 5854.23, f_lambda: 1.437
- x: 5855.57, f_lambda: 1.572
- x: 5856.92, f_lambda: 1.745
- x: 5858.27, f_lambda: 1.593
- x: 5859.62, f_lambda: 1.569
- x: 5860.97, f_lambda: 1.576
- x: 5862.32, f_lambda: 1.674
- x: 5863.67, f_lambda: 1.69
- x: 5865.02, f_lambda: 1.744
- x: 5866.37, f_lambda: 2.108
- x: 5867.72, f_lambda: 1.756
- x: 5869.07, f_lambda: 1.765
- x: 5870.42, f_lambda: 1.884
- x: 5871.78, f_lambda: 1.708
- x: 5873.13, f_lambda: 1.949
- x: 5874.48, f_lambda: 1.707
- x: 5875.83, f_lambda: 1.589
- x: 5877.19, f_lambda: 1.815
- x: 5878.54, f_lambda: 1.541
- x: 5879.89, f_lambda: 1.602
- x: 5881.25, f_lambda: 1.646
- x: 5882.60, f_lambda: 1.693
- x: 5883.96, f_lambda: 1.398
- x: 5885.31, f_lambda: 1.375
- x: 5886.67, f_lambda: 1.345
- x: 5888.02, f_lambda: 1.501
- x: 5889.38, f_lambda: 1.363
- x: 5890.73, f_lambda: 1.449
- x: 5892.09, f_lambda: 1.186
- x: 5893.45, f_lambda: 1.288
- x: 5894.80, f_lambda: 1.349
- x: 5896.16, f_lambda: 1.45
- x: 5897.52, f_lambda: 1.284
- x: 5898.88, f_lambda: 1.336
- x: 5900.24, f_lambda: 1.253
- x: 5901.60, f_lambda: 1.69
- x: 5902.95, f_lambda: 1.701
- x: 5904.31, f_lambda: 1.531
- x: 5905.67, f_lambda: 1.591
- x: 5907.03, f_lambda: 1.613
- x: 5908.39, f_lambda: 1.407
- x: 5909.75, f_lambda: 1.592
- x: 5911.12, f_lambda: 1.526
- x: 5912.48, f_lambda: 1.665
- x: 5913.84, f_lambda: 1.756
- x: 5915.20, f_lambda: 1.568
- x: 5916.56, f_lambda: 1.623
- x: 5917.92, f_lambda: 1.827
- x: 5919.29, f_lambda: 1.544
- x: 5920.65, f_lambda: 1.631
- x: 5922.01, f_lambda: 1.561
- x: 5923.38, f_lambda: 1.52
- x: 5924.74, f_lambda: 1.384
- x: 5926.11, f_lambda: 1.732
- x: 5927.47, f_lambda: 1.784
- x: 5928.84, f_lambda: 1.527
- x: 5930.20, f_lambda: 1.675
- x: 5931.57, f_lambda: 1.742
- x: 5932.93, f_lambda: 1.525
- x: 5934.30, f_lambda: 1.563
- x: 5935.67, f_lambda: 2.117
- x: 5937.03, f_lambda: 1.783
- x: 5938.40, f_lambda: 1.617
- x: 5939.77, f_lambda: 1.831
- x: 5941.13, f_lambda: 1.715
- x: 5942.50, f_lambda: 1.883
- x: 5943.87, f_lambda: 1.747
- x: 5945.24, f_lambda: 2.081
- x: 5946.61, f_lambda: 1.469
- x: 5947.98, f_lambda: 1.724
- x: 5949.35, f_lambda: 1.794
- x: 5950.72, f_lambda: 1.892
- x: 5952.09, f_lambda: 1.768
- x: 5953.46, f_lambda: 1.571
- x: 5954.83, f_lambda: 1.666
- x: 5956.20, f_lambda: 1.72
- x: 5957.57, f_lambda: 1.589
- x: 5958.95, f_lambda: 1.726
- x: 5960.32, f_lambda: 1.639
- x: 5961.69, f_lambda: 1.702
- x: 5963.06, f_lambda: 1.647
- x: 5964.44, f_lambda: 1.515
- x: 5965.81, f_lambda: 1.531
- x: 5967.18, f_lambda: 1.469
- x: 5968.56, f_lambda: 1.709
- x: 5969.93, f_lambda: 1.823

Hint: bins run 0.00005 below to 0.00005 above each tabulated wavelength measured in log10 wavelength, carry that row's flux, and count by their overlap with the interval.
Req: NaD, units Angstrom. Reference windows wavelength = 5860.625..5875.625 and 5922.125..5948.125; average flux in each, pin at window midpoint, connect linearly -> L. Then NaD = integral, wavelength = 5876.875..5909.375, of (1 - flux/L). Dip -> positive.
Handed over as 5.1 Angstrom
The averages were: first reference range 1.78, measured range 1.47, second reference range 1.7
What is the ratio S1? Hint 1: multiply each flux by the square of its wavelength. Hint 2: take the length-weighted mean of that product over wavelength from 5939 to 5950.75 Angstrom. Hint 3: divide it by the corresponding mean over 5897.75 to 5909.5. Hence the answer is 1.20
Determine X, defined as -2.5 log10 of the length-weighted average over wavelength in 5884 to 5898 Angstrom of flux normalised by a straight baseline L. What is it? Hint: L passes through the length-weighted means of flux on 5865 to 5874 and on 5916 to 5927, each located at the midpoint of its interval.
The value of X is 0.27 mag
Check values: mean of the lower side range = 1.85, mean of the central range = 1.36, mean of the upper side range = 1.61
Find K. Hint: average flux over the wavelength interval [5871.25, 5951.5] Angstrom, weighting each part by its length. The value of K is 1.61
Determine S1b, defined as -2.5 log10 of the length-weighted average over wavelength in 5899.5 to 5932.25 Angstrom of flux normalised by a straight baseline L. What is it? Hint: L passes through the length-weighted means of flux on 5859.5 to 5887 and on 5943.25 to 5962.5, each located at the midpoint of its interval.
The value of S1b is 0.07 mag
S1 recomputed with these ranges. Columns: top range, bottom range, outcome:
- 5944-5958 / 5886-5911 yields 1.22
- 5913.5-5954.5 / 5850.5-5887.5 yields 1.05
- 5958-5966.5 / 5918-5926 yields 1.05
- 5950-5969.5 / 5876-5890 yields 1.11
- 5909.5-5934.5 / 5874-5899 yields 1.12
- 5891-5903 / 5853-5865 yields 0.87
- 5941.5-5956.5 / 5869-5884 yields 1.06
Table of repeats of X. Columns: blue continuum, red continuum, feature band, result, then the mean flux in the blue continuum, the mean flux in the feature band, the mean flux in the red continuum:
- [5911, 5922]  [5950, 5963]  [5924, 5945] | -0.03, 1.64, 1.72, 1.7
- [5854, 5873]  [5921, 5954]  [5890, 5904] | 0.22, 1.72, 1.4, 1.71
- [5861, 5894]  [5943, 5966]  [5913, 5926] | 0.03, 1.62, 1.61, 1.7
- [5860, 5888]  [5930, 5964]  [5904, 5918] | 0.06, 1.67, 1.6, 1.73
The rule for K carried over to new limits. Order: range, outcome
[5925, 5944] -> 1.72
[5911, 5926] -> 1.61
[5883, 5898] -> 1.37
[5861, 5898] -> 1.59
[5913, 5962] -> 1.69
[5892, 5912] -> 1.46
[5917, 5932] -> 1.63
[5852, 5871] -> 1.68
